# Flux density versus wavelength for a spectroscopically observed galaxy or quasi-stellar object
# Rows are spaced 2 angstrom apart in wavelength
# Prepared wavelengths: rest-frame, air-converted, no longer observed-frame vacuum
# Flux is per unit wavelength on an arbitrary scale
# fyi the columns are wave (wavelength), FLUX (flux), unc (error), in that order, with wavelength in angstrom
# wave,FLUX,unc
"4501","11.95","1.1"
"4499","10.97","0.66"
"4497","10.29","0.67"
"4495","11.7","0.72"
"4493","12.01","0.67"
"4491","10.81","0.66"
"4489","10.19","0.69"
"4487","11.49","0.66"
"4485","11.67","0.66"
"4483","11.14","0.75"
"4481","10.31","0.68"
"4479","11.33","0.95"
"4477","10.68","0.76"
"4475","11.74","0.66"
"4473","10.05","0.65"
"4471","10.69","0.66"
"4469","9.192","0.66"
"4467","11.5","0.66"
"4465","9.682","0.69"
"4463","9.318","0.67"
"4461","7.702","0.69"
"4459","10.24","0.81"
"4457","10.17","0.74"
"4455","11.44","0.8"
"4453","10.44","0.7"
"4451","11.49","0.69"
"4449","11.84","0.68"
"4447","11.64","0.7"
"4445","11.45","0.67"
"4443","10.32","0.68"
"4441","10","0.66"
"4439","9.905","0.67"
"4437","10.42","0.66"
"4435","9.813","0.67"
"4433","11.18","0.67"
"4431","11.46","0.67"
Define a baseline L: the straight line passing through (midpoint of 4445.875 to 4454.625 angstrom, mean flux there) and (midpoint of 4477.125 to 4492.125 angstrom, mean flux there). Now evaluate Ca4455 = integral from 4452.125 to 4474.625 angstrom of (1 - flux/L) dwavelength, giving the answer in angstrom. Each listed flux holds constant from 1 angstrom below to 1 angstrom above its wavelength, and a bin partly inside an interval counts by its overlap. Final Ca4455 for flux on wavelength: 2.3 angstrom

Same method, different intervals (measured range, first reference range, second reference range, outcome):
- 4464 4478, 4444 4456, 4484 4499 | 0.95 angstrom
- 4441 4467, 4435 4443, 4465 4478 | -0.48 angstrom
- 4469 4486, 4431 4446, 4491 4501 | 0.28 angstrom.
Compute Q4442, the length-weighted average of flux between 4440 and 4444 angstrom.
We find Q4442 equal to 10.2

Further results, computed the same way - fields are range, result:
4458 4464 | 9.09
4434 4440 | 10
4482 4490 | 11.1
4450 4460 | 10.8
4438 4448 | 10.7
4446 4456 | 11.4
